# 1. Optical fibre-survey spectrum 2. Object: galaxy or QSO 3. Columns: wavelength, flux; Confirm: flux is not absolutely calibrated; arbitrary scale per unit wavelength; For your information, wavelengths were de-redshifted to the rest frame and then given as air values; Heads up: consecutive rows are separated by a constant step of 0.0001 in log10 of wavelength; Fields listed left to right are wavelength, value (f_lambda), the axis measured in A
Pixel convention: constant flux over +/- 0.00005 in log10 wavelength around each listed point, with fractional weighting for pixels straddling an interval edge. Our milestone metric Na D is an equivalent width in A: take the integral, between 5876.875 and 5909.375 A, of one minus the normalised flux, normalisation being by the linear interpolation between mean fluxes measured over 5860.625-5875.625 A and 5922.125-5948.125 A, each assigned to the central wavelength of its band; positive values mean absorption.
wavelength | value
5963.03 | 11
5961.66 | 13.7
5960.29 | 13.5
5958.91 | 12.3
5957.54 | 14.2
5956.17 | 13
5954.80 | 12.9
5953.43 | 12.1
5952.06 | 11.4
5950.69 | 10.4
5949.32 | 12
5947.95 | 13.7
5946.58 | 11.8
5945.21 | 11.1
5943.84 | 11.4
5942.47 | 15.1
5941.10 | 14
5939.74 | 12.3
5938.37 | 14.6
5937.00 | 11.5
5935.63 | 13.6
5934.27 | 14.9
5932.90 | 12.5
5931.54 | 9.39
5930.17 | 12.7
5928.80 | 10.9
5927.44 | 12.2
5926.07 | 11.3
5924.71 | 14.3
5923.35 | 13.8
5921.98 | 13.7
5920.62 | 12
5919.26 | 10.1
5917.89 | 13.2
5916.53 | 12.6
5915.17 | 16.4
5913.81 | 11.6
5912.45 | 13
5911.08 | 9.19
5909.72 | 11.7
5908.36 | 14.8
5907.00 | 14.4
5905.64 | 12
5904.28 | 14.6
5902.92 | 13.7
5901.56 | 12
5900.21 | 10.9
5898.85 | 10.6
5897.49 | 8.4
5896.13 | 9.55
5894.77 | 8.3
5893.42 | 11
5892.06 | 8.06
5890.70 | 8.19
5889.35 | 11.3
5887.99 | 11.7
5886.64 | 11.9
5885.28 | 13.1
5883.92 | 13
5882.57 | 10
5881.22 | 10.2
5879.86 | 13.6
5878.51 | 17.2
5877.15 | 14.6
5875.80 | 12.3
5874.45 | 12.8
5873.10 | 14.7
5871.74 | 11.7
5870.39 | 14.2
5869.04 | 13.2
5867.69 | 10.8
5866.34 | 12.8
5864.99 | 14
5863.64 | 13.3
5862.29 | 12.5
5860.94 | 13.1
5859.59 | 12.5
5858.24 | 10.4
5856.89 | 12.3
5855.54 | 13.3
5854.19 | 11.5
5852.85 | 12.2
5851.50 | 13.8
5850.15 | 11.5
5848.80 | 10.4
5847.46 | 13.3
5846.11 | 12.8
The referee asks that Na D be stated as 2.8 A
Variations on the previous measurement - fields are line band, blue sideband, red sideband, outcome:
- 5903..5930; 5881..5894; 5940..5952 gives -2.6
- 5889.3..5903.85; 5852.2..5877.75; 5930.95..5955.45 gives 2.8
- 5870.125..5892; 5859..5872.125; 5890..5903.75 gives -1.6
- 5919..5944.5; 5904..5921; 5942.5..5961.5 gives -0.3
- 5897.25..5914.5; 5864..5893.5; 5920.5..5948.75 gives 0.5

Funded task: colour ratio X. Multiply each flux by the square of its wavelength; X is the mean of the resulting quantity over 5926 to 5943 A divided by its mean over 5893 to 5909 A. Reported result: 1.10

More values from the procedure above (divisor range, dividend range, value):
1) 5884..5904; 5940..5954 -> 1.16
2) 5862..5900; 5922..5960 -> 1.08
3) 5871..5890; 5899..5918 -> 1.02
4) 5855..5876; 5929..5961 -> 1.02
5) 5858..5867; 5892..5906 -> 0.87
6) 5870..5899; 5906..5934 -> 1.09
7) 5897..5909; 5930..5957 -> 1.02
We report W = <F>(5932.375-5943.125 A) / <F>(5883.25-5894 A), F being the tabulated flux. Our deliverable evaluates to 1.23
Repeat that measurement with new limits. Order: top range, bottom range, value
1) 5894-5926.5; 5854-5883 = 0.95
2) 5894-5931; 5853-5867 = 0.97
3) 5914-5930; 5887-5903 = 1.25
